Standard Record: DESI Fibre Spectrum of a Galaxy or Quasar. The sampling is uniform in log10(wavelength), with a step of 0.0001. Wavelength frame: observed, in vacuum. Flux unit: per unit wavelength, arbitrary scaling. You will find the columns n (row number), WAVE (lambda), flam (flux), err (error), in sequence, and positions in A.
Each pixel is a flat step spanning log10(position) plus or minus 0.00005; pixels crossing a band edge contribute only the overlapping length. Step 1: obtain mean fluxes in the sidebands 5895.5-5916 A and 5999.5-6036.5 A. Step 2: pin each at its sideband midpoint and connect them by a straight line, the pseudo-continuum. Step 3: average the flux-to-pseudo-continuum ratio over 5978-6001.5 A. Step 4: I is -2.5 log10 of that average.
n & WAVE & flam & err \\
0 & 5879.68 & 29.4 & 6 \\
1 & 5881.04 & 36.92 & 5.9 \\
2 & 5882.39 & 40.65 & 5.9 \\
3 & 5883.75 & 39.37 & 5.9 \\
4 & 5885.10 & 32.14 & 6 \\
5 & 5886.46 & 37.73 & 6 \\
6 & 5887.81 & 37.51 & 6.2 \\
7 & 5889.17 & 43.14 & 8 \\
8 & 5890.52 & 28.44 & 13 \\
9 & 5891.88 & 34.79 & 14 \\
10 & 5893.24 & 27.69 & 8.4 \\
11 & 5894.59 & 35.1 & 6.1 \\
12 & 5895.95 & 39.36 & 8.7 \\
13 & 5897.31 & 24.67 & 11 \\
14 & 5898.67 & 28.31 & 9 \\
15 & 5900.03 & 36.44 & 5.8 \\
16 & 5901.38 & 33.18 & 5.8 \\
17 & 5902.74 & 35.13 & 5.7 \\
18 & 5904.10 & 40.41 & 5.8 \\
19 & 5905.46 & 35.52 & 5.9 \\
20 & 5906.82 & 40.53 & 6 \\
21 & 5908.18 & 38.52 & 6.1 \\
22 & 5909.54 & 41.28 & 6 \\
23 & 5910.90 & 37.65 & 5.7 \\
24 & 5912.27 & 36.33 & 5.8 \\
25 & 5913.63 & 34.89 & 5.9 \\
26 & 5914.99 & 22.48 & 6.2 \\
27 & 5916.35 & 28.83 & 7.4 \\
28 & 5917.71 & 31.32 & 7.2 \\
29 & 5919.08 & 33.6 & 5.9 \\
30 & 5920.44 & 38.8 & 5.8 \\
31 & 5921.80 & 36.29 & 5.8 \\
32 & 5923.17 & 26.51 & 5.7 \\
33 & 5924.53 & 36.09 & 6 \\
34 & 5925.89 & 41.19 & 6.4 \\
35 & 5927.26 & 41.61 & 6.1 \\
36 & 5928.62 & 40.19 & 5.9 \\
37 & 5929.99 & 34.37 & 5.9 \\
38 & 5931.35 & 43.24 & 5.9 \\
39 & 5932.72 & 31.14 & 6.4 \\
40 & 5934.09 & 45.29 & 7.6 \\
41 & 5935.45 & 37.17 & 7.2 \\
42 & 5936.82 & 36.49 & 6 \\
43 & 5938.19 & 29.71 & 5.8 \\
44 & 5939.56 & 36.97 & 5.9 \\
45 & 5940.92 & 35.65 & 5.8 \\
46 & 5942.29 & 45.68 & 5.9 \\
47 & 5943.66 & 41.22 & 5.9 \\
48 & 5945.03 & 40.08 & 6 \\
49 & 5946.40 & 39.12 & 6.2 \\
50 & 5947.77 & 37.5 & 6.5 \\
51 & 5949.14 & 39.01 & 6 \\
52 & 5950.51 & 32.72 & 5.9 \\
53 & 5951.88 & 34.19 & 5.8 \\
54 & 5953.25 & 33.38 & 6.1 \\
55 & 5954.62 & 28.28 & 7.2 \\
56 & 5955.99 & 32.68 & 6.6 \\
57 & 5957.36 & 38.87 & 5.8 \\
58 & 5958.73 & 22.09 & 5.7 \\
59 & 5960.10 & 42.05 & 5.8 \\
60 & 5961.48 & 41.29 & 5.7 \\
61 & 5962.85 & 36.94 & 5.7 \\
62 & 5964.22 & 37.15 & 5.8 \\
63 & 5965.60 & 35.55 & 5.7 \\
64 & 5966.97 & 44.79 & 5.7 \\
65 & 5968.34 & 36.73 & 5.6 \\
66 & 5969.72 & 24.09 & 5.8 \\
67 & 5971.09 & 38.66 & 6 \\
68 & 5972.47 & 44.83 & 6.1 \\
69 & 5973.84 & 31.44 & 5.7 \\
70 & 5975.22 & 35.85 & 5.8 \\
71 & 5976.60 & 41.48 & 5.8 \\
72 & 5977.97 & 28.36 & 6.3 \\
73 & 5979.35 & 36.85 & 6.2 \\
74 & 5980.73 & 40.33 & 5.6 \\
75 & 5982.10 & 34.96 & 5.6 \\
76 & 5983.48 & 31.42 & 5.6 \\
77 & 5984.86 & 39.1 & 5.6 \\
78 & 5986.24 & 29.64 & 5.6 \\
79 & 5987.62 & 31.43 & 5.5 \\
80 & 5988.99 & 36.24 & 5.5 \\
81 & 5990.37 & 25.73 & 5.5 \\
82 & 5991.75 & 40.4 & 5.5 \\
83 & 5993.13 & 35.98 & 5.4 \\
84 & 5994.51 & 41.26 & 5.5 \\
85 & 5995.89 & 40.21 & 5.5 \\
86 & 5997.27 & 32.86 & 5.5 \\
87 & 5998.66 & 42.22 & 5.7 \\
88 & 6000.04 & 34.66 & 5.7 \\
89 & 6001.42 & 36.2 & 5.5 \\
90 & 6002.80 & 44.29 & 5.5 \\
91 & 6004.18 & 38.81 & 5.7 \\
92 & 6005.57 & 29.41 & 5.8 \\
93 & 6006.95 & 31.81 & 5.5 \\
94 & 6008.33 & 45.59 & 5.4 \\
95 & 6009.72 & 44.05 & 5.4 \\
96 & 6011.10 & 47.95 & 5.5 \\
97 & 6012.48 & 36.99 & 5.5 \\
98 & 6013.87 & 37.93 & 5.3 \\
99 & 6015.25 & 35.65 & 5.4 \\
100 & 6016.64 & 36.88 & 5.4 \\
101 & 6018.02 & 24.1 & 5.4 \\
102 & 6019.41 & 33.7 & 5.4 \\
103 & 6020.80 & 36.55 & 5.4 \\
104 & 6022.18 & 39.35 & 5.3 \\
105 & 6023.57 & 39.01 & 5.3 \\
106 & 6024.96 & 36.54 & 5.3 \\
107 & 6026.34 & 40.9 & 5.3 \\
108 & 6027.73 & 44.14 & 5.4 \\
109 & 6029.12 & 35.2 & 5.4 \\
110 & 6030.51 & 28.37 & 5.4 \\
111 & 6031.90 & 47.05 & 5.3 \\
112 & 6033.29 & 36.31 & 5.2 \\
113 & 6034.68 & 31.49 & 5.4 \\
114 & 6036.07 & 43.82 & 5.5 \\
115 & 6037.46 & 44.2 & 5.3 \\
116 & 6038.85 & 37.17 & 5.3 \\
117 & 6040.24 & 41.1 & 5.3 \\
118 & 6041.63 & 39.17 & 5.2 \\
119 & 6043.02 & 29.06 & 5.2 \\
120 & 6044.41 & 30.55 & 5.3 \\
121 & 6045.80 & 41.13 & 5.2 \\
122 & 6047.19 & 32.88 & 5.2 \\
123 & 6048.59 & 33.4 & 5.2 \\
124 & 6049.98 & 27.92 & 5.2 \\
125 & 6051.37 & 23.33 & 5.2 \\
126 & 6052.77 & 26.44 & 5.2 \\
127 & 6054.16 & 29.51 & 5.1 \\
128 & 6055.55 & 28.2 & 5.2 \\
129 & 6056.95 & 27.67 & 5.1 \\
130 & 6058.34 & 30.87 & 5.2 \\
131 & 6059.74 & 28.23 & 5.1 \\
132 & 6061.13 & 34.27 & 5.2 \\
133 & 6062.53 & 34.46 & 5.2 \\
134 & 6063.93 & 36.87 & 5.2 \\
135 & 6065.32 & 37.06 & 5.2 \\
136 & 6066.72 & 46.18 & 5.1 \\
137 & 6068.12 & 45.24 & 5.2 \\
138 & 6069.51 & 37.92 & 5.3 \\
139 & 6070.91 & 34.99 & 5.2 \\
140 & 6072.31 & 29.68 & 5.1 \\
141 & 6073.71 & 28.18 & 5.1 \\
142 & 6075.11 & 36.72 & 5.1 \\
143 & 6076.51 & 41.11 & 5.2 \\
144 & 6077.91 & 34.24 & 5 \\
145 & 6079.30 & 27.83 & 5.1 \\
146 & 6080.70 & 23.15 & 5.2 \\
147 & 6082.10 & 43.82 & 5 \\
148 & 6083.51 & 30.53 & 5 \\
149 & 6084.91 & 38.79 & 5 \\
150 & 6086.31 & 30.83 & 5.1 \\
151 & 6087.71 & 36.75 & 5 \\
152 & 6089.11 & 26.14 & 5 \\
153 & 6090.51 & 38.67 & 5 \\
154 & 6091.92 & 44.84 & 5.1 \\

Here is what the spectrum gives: 0.04 mag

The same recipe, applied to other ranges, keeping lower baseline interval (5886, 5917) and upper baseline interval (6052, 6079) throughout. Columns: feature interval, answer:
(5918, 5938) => -0.07 mag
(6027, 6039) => -0.14 mag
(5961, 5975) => -0.08 mag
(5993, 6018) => -0.12 mag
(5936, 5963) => -0.05 mag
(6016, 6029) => -0.08 mag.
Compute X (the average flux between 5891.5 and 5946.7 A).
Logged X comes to 35.9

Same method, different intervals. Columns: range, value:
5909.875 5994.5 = 35.8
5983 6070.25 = 36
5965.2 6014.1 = 36.9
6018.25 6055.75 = 35.4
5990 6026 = 37.4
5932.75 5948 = 38.3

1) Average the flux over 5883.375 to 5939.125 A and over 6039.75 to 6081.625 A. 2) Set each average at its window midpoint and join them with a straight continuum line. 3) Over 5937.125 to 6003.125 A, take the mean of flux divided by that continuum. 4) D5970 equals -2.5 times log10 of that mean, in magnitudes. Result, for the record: -0.05 mag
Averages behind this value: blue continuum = 35.4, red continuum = 33.3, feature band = 36.2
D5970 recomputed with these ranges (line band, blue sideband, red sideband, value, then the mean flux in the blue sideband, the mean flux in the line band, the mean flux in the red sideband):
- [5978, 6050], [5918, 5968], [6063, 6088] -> -0.02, 36.8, 36.8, 35.5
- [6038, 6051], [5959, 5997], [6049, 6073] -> -0.03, 36.2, 34.6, 32.9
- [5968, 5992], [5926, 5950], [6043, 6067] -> 0.04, 38.5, 34.7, 32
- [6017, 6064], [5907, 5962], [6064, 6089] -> 0.03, 36.1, 34.5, 35.3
